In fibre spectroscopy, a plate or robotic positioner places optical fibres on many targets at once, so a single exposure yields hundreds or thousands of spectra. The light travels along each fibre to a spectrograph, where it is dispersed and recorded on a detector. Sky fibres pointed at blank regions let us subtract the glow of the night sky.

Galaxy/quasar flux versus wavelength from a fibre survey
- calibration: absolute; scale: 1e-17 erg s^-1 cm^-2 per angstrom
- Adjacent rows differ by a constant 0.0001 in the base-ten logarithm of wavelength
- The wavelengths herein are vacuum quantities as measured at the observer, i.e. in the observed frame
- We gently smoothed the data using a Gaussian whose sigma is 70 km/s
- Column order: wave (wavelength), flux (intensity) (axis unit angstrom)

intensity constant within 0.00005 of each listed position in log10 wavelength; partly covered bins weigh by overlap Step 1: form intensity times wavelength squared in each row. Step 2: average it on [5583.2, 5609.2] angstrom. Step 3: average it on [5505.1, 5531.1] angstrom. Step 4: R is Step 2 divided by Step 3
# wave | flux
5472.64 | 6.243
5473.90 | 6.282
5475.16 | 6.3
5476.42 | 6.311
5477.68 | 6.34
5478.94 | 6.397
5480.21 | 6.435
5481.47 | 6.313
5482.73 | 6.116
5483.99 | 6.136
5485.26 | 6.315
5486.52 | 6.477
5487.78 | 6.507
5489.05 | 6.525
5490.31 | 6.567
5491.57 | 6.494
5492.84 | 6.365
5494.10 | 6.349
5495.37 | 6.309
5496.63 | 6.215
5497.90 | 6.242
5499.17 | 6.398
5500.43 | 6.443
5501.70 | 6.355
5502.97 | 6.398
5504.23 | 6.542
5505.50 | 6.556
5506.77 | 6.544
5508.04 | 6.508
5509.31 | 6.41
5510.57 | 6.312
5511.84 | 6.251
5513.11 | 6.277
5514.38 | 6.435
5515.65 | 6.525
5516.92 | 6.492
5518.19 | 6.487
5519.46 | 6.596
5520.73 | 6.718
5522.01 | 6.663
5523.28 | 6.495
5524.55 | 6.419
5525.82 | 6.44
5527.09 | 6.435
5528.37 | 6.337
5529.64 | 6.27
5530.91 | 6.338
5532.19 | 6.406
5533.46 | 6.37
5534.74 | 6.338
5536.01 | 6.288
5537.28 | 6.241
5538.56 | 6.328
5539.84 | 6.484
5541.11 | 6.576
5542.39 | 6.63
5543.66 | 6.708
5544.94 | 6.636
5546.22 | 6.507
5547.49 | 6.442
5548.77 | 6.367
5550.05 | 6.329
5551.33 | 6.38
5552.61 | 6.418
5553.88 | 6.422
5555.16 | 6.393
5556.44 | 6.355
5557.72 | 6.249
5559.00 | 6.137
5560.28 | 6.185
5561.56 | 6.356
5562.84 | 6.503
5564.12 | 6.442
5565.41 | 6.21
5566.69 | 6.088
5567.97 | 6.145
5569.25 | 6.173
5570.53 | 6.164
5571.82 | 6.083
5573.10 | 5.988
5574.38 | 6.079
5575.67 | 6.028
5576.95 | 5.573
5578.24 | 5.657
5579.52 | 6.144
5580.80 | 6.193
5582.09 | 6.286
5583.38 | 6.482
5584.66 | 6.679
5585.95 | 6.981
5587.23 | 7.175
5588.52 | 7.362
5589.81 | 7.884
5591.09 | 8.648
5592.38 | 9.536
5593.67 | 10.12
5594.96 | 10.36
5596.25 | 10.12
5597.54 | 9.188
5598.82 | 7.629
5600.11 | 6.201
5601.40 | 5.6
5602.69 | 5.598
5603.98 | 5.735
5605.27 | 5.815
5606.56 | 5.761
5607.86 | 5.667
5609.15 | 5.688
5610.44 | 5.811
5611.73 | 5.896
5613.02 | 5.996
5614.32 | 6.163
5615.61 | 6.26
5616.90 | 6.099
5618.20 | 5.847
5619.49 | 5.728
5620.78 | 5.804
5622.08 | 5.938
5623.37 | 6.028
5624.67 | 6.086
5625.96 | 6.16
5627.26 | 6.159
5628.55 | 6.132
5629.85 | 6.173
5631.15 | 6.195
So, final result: 1.18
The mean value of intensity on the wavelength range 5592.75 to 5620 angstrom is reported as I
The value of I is 6.76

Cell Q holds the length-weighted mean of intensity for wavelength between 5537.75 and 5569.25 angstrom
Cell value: 6.38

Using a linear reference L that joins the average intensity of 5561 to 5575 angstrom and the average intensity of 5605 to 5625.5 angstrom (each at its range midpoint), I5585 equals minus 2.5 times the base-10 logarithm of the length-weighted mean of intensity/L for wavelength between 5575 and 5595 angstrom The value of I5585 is -0.19 mag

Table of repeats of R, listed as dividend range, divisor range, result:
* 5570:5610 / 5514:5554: 1.09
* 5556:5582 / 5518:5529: 0.96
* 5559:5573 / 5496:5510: 0.99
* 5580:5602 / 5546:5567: 1.24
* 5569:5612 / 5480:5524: 1.10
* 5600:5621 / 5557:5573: 0.96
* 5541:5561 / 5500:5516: 1.01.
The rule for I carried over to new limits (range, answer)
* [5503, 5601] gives 6.68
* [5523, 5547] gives 6.44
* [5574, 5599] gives 7.52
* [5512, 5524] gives 6.51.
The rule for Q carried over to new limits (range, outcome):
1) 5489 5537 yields 6.42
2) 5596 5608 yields 6.66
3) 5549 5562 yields 6.32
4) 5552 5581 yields 6.17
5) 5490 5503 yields 6.37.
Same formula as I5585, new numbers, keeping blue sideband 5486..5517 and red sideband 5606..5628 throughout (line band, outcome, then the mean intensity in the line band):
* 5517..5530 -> -0.03 mag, 6.49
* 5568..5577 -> 0.01 mag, 6.05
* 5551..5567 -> -0.02 mag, 6.32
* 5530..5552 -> -0.03 mag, 6.43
